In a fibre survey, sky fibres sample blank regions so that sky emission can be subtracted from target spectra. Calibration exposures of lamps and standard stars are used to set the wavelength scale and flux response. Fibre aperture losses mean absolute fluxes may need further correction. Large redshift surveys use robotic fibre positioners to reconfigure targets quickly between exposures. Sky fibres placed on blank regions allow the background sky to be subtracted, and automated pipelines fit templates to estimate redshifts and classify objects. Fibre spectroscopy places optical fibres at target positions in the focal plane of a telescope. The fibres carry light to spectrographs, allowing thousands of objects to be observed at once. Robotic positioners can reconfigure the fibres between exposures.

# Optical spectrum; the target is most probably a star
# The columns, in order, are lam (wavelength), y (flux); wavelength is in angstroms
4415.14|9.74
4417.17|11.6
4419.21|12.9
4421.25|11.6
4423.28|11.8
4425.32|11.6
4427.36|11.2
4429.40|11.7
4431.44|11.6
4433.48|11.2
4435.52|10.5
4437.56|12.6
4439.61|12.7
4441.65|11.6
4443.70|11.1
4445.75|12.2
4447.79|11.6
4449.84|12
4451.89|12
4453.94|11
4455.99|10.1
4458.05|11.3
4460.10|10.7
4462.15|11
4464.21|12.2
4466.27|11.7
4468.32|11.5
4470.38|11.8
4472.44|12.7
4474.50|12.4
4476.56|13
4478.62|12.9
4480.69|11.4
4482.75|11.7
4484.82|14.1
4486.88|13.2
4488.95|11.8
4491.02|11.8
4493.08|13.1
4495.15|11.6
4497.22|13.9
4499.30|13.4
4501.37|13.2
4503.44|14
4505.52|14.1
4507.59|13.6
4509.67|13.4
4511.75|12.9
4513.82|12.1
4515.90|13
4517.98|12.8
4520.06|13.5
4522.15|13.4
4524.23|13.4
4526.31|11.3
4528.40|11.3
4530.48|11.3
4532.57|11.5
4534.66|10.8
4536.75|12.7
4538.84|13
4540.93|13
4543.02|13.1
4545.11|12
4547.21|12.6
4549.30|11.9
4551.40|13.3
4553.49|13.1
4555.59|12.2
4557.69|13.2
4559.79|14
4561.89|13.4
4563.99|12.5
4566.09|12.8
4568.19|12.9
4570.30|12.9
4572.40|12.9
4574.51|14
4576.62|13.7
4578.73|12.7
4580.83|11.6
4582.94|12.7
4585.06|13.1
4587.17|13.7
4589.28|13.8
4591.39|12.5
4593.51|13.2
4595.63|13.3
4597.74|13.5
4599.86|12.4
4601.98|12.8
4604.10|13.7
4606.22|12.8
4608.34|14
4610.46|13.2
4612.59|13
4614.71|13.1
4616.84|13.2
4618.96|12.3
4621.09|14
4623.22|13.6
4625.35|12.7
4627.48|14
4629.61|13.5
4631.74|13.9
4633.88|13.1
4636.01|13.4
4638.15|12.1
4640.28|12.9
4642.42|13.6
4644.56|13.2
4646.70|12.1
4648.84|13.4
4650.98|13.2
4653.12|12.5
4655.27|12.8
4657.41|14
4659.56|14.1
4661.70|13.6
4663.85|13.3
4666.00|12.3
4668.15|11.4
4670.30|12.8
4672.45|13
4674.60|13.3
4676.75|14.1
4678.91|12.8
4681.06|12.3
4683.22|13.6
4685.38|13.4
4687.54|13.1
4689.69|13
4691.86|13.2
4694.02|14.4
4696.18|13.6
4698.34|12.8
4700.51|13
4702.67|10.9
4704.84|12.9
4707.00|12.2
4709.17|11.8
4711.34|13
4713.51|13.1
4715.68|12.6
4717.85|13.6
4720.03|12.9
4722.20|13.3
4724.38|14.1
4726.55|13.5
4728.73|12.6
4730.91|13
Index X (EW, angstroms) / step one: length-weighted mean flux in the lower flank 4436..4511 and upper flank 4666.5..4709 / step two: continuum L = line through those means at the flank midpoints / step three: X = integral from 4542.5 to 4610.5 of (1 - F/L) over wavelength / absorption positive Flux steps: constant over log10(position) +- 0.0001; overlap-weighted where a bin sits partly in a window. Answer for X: -2.3 angstroms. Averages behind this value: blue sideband 12.3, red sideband 12.9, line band 13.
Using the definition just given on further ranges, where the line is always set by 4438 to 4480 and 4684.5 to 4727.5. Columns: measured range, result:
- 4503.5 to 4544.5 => -1.9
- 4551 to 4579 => -1.8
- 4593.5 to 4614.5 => -1.1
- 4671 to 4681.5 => -0.2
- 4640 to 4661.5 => -0.8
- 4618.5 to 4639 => -1.1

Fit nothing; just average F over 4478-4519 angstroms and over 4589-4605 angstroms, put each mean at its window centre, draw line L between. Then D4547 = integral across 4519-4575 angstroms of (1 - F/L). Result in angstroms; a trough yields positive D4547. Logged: 1.5 angstroms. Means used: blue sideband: 12.9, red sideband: 13.1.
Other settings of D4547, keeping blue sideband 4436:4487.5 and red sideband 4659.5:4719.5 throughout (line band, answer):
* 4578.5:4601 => -0.8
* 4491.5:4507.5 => -1.6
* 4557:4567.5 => -0.7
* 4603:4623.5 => -1.1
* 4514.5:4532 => -0.4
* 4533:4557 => -0.4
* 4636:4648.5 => -0.1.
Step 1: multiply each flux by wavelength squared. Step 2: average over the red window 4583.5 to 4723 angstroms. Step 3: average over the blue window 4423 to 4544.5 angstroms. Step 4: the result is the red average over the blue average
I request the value 1.15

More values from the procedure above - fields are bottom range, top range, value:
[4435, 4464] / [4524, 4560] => 1.12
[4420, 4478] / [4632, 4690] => 1.23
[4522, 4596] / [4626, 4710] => 1.07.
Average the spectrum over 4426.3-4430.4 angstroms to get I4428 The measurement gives 11.4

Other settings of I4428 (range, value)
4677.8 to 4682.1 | 12.6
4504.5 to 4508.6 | 13.9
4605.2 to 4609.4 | 13.4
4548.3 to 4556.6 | 12.6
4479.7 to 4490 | 12.4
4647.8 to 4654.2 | 13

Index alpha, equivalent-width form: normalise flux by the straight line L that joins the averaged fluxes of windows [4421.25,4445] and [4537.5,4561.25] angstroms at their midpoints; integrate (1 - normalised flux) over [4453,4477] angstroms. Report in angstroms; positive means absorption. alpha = 0.74 angstroms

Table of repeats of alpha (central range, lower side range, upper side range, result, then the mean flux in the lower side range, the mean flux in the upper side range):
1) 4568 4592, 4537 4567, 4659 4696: -0.2 angstroms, 12.9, 13.2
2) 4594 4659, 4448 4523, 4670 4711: -2.0 angstroms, 12.4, 13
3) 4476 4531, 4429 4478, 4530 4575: -2.7 angstroms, 11.7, 12.7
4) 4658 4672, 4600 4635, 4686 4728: 0.2 angstroms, 13.3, 13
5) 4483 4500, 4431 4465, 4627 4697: -1.4 angstroms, 11.5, 13.2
